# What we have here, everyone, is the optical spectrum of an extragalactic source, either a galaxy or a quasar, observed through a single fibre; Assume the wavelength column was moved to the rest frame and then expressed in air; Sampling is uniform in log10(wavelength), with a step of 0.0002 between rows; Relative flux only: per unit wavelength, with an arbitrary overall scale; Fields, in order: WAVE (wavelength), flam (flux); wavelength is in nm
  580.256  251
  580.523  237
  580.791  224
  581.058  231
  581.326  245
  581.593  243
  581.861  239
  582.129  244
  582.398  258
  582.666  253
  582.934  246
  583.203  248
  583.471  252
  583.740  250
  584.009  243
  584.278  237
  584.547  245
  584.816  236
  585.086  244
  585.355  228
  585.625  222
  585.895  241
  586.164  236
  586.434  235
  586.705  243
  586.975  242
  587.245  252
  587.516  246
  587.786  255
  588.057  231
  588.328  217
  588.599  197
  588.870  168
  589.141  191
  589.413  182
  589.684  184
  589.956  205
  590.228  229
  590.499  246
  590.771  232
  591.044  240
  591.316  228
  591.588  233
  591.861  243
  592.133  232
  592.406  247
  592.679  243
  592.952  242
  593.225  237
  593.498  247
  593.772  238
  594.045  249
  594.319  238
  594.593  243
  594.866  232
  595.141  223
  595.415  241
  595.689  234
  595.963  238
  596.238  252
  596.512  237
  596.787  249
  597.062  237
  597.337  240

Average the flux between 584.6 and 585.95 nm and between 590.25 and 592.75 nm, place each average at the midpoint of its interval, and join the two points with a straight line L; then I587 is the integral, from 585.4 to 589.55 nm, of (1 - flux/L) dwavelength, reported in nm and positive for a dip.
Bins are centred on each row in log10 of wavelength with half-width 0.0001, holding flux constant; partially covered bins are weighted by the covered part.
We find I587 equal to 0.20 nm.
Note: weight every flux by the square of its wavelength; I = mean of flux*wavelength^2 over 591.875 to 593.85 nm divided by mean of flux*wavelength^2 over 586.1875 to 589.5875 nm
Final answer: 1.11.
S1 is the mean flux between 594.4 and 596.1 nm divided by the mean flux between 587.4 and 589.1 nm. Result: 1.08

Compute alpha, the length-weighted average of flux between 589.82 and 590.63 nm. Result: 227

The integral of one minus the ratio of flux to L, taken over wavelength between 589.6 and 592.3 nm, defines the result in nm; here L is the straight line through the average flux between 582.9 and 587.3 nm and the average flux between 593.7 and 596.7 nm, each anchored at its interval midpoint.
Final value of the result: 0.13 nm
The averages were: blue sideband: 241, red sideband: 239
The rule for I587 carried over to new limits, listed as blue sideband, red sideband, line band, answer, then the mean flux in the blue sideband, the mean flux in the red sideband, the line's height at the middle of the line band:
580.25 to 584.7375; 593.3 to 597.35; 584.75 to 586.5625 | 0.06 nm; 244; 240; 243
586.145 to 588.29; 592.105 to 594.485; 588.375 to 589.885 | 0.34 nm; 242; 242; 242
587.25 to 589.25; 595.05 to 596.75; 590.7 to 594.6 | -0.16 nm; 218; 239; 230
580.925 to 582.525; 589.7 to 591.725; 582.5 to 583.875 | -0.05 nm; 243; 228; 241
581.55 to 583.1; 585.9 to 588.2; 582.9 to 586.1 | 0.06 nm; 247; 242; 245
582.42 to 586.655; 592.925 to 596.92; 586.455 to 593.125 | 0.40 nm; 242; 240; 241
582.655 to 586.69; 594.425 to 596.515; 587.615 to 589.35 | 0.22 nm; 241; 238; 240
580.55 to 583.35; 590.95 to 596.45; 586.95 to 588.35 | -0.01 nm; 243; 239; 241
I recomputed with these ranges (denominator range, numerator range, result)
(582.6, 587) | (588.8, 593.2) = 0.94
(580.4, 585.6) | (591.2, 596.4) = 1.03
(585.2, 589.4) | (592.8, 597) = 1.09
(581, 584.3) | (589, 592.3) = 0.92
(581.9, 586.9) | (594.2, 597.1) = 1.02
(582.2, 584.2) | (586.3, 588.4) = 0.98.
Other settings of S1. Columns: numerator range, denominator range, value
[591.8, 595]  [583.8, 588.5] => 1.01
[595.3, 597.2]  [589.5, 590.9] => 1.11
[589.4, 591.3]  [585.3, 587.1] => 0.93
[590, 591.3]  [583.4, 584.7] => 0.95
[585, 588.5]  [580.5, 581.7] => 1.01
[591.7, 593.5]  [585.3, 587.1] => 1.02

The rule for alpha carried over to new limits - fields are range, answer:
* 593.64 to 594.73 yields 242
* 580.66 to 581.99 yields 237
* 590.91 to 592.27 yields 235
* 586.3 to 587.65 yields 243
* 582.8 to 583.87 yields 249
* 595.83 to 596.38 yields 245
